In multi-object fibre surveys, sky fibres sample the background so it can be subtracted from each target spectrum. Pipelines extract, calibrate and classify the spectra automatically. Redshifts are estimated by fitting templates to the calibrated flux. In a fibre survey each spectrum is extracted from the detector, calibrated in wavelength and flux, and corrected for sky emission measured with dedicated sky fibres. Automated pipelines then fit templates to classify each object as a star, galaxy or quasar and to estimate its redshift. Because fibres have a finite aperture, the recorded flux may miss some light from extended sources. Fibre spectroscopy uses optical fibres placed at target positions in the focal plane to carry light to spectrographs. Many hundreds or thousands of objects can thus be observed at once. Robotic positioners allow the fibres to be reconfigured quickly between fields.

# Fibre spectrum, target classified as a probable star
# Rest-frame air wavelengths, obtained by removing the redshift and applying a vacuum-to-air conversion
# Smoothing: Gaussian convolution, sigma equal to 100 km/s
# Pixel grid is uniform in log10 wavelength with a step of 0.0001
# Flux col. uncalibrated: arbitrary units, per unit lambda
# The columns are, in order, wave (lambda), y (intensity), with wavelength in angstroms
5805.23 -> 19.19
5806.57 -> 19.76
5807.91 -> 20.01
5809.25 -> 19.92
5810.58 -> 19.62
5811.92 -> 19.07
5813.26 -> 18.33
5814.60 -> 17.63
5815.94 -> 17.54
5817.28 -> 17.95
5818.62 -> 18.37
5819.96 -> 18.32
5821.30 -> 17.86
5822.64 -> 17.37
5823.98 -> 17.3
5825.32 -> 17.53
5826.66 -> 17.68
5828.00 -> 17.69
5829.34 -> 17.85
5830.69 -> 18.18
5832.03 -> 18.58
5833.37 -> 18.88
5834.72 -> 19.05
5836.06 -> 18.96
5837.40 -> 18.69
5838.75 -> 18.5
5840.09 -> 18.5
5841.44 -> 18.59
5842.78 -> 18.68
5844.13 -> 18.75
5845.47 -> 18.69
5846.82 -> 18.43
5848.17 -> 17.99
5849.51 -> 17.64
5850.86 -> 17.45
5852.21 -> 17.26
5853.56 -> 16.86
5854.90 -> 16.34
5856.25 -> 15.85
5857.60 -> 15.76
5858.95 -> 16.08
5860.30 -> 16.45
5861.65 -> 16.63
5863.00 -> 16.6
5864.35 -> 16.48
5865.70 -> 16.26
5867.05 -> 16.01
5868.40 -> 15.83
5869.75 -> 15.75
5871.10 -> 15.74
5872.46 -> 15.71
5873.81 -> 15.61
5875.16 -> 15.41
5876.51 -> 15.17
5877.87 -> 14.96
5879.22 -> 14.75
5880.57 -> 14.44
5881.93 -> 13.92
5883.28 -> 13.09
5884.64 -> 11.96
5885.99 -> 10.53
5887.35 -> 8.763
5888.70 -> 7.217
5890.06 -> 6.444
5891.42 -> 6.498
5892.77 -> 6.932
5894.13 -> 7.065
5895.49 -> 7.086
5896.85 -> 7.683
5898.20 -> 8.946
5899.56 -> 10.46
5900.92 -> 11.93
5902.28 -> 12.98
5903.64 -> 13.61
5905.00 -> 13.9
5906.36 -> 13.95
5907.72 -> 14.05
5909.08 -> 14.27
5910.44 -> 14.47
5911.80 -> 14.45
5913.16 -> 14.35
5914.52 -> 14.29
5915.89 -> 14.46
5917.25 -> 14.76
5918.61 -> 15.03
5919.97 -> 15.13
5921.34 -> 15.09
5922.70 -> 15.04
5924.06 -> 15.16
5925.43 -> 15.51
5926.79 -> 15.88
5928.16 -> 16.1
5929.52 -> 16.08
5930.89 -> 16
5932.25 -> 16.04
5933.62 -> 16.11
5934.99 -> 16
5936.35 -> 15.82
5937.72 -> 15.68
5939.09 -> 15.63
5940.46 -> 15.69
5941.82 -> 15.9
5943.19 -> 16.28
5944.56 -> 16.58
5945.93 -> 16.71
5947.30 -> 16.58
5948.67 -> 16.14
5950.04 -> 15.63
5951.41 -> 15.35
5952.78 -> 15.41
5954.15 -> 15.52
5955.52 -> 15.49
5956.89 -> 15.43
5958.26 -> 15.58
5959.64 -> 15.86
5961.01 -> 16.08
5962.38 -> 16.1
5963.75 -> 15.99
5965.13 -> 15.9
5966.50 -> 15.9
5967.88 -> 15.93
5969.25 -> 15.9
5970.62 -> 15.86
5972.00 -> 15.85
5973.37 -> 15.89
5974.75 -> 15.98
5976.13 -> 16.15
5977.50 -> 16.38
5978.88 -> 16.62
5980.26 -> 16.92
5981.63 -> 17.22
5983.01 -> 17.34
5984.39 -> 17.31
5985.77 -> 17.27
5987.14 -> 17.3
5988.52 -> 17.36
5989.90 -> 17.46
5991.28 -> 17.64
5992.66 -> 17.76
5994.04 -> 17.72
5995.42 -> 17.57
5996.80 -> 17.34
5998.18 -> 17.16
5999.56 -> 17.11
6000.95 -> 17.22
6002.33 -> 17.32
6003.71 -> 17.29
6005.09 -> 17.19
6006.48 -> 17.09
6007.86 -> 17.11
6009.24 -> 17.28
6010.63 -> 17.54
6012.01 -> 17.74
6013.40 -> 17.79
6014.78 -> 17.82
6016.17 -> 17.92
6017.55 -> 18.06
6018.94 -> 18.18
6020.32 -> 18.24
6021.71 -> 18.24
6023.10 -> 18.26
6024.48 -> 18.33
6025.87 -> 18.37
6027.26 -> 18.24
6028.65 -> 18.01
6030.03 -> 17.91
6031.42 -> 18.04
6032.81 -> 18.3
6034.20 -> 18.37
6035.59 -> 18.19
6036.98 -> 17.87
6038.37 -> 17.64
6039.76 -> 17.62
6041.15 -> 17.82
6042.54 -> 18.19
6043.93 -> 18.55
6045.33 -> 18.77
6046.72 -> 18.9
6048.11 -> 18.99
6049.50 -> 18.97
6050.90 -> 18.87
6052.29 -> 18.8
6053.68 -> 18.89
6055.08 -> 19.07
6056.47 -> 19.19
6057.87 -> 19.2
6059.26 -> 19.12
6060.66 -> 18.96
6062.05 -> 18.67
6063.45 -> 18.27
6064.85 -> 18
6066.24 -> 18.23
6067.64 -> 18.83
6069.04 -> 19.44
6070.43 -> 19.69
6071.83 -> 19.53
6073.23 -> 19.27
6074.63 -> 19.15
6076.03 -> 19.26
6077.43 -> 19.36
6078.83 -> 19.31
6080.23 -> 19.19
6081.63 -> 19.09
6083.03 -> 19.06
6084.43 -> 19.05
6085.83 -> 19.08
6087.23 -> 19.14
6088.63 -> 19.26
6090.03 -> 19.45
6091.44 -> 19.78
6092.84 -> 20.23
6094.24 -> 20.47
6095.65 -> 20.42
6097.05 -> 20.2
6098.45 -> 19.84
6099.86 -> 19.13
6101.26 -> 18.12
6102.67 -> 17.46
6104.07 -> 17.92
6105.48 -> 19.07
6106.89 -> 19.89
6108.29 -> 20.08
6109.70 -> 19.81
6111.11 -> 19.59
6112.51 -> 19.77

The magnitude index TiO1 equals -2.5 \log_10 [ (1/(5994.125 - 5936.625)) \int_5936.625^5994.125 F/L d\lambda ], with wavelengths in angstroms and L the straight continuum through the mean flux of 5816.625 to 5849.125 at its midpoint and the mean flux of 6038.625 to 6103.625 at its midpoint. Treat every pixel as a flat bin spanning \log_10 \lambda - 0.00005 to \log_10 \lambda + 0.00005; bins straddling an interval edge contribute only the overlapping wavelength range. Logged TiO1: 0.15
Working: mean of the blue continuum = 18.3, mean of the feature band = 16.3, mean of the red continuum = 19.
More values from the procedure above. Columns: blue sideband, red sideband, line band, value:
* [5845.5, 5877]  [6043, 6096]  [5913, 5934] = 0.129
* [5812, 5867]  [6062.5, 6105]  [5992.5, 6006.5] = 0.080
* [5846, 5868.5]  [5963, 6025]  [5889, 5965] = 0.196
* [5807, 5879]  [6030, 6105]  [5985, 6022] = 0.058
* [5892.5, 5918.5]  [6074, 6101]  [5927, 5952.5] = -0.177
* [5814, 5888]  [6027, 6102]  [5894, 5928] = 0.284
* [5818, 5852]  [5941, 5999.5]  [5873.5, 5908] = 0.469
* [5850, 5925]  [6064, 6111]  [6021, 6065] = -0.026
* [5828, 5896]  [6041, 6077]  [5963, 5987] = 0.062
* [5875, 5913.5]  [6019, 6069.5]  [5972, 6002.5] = -0.078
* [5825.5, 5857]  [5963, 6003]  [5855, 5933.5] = 0.271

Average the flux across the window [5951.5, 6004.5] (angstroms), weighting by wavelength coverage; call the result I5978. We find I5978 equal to 16.6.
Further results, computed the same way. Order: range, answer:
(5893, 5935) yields 13.6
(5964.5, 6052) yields 17.5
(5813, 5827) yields 17.8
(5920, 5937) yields 15.7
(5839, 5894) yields 14.9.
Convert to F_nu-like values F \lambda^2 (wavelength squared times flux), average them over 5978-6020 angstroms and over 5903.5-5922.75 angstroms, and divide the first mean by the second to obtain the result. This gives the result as 1.24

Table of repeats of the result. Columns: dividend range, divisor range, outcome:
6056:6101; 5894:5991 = 1.33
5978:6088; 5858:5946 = 1.36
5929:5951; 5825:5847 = 0.90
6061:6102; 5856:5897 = 1.57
